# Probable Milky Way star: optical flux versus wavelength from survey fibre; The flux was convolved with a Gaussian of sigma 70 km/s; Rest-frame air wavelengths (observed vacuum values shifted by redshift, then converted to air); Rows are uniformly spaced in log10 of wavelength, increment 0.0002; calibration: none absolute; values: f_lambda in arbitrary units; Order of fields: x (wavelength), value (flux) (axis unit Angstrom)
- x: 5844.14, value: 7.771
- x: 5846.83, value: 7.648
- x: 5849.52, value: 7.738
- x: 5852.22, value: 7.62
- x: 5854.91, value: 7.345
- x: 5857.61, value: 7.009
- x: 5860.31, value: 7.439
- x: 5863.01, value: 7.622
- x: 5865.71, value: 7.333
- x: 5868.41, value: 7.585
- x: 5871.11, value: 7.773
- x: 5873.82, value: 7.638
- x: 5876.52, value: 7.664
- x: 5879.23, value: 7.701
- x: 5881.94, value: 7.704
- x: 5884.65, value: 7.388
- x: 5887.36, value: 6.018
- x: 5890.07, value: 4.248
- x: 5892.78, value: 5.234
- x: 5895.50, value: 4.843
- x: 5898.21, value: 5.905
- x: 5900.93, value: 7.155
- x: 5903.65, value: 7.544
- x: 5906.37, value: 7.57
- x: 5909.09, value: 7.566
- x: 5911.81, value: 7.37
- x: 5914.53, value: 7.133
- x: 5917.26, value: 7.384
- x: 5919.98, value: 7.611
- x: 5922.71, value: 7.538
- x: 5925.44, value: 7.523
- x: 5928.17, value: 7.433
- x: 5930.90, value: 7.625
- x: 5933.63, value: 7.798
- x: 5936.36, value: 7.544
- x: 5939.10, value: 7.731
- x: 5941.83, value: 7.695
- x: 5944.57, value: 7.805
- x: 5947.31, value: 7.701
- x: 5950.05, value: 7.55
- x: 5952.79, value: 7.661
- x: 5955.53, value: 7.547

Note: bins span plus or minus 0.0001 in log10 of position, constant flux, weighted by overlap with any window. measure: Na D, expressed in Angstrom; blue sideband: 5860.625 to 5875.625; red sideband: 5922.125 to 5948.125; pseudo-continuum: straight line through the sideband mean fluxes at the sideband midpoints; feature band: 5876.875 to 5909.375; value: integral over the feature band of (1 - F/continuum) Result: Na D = 4.4 Angstrom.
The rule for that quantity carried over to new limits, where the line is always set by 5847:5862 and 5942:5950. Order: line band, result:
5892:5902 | 2.4 Angstrom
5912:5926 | 0.4 Angstrom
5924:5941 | 0.1 Angstrom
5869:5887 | -0.1 Angstrom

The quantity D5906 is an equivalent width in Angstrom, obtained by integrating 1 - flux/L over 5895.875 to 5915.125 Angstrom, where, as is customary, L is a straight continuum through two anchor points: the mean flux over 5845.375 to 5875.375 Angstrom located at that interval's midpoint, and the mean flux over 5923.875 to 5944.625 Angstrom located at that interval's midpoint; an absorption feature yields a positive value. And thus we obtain 1.3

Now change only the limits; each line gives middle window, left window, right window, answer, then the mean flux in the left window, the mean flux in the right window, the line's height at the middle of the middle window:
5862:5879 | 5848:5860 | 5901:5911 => -0.36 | 7.43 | 7.5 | 7.45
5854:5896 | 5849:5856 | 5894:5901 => -1.79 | 7.56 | 5.73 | 6.64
